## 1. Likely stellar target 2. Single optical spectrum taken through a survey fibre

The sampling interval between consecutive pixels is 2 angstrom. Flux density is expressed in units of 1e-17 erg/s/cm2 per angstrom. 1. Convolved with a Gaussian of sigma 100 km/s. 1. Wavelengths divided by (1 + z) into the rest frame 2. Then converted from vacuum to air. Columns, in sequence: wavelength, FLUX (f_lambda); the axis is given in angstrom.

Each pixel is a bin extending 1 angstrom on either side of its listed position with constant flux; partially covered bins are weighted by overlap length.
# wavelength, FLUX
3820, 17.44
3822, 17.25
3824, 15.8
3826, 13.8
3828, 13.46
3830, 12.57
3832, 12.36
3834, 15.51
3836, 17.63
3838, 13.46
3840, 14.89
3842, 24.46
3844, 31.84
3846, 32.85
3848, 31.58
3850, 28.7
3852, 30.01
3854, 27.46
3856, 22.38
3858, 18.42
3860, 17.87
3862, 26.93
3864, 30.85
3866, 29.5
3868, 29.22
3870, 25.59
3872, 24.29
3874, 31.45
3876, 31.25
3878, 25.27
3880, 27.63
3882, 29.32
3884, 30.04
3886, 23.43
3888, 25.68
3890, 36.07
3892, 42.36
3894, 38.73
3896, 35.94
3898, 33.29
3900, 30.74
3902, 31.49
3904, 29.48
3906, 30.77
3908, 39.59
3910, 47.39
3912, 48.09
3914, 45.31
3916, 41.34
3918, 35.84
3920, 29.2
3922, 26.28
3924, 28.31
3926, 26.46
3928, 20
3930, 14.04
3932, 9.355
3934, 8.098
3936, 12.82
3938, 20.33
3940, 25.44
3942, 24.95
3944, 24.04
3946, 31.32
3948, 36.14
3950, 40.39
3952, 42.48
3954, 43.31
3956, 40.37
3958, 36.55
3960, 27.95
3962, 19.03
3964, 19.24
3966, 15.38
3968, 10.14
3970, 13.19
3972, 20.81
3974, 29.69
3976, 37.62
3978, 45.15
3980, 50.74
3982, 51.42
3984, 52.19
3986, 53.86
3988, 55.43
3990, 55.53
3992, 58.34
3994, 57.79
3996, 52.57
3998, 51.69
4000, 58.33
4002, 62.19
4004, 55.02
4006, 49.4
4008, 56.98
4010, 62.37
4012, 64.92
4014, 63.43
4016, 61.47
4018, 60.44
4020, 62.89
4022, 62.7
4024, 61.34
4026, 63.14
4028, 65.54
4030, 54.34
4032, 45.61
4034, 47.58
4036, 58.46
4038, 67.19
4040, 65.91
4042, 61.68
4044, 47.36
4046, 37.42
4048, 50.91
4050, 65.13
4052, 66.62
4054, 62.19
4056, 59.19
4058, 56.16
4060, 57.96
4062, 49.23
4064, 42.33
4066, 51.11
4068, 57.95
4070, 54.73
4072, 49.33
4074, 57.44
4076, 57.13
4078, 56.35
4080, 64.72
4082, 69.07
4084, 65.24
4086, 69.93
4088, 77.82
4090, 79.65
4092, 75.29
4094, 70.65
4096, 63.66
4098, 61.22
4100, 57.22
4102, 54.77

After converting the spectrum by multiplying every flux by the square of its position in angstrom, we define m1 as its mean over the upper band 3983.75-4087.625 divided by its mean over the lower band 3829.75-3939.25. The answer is 2.3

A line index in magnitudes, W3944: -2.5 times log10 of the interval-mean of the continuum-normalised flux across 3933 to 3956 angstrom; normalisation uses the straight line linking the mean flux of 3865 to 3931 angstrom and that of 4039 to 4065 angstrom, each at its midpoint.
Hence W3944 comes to 0.341 mag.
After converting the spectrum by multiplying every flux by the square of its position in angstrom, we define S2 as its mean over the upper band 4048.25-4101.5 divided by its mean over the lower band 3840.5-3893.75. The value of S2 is 2.40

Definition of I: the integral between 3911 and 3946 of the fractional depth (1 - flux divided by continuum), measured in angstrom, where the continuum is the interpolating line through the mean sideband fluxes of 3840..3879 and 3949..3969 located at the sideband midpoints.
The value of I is 3.2 angstrom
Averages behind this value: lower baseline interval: 27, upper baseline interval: 29.5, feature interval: 26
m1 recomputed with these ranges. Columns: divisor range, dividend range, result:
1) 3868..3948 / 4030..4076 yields 2.02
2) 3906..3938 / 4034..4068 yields 2.09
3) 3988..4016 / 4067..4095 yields 1.17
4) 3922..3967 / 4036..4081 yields 2.31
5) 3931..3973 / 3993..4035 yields 2.41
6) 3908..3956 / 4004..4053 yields 2.04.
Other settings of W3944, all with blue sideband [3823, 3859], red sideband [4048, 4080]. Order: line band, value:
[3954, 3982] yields 0.36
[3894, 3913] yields -0.18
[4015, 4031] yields -0.23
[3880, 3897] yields -0.14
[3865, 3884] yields -0.08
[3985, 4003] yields -0.24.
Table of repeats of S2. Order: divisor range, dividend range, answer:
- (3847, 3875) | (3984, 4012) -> 2.26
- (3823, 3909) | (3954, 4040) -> 1.97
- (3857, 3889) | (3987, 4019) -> 2.32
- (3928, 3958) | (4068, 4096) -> 2.59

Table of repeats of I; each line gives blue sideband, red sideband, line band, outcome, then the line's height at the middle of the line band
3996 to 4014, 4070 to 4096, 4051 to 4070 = 2.2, 63.3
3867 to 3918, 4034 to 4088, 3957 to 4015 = 4.0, 47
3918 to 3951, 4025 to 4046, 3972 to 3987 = -2.1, 38.5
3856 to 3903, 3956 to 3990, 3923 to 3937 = 6.6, 32.1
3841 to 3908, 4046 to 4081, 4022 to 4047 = -2.4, 51.8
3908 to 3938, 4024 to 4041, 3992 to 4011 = -2.4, 50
